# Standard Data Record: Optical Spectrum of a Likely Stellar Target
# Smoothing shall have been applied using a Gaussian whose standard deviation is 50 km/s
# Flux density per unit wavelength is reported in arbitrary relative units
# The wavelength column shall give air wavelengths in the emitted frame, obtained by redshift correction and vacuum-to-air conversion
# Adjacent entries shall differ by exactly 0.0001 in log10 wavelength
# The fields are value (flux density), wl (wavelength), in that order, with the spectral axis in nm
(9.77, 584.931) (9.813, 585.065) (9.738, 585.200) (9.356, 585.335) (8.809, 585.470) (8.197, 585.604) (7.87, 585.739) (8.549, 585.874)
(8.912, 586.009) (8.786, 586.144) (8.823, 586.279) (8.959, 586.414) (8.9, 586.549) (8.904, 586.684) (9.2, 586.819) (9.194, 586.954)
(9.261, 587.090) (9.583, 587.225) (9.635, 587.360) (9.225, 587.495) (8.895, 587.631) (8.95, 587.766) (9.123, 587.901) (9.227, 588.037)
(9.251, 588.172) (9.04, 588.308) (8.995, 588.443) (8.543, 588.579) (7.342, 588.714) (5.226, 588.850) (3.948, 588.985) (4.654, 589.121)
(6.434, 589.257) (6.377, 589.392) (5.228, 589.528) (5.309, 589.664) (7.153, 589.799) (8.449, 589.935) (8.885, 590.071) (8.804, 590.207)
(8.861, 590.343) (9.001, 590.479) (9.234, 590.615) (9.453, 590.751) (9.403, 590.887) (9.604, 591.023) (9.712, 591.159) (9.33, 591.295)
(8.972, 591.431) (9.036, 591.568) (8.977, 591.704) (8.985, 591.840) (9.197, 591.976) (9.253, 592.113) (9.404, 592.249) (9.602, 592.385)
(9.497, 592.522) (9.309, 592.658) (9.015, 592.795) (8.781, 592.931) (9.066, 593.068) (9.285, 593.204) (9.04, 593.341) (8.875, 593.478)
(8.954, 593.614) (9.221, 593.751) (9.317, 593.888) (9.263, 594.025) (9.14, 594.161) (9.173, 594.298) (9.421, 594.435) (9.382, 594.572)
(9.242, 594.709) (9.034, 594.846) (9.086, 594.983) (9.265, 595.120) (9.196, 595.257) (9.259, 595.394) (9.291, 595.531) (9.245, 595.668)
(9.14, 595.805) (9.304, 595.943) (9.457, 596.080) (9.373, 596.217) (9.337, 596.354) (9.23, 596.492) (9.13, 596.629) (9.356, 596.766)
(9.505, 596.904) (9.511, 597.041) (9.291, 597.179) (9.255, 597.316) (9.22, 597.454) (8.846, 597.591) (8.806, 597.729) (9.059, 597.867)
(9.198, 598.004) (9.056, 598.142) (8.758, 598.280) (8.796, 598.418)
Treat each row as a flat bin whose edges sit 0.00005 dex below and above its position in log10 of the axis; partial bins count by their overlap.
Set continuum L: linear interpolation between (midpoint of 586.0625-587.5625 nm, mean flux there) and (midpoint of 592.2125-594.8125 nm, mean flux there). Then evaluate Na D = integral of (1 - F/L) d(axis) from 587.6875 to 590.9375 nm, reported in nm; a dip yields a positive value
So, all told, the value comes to 0.489 nm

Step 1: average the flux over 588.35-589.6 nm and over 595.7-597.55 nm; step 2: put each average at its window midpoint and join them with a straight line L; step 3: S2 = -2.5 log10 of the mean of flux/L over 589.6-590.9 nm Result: -0.22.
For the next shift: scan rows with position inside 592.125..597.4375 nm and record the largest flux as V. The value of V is 9.602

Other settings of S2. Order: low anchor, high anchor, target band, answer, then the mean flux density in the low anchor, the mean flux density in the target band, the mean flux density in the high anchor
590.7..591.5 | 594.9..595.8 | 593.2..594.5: 0.01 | 9.41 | 9.16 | 9.22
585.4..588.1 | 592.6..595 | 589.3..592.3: 0.06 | 8.95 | 8.55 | 9.14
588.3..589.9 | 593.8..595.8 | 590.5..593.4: -0.18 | 6.47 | 9.24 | 9.23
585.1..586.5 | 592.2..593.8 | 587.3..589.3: 0.13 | 8.82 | 7.91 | 9.17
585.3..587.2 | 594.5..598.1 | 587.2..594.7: 0.05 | 8.84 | 8.6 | 9.23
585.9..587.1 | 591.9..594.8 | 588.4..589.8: 0.41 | 8.96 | 6.2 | 9.21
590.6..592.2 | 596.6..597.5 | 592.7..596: 0.02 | 9.27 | 9.17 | 9.33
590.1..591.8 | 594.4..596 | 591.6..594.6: 0.00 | 9.19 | 9.19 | 9.23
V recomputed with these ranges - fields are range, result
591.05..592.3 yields 9.712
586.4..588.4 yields 9.635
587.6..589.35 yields 9.251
